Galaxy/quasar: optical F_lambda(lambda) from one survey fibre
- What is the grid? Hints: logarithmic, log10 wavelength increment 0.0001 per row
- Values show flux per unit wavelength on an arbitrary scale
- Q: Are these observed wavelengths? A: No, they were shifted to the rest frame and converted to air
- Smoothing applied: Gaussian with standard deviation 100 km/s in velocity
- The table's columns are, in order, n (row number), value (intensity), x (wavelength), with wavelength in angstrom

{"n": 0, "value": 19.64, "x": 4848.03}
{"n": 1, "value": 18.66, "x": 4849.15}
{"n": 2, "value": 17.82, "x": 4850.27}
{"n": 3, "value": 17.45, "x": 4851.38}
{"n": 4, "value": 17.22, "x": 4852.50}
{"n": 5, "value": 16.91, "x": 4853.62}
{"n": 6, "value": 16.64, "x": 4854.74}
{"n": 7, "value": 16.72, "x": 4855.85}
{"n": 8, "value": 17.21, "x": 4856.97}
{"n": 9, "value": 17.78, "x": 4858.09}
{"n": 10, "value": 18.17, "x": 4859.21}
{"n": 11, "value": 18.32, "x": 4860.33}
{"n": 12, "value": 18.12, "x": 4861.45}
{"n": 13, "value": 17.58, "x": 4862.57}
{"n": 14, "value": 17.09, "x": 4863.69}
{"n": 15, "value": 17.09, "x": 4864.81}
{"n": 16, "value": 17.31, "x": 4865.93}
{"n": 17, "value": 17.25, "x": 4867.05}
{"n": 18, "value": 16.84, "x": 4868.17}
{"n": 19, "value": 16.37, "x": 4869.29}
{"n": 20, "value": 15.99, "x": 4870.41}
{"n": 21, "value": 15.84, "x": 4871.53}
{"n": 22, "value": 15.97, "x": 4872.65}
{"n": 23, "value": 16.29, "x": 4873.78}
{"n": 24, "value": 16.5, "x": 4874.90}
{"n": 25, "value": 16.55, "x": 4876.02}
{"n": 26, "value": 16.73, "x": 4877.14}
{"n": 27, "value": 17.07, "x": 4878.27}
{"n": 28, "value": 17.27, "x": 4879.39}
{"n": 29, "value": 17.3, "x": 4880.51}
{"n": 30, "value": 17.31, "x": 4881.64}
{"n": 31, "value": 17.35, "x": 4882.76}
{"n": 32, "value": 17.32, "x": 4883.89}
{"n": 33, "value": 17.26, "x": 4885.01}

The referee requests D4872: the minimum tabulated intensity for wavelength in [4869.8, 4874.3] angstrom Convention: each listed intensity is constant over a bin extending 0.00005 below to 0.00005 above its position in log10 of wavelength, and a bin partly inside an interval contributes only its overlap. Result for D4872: 15.84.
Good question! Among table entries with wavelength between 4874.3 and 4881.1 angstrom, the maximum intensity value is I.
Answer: 17.3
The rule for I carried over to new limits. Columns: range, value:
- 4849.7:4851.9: 17.82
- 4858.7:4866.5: 18.32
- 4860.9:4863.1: 18.12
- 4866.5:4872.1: 17.25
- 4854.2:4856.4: 16.72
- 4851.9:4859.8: 18.17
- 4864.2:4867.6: 17.31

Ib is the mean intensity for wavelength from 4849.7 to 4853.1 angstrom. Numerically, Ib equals 17.5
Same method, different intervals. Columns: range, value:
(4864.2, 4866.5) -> 17.2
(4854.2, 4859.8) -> 17.3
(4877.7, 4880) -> 17.2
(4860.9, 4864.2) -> 17.6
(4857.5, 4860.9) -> 18.1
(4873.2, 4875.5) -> 16.4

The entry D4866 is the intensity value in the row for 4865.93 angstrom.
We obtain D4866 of 17.31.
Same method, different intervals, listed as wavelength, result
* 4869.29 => 16.37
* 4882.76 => 17.35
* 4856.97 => 17.21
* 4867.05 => 17.25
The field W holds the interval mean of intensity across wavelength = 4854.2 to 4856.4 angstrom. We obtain 16.7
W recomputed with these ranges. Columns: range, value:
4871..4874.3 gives 16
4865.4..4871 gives 16.8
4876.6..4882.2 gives 17.1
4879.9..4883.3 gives 17.3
